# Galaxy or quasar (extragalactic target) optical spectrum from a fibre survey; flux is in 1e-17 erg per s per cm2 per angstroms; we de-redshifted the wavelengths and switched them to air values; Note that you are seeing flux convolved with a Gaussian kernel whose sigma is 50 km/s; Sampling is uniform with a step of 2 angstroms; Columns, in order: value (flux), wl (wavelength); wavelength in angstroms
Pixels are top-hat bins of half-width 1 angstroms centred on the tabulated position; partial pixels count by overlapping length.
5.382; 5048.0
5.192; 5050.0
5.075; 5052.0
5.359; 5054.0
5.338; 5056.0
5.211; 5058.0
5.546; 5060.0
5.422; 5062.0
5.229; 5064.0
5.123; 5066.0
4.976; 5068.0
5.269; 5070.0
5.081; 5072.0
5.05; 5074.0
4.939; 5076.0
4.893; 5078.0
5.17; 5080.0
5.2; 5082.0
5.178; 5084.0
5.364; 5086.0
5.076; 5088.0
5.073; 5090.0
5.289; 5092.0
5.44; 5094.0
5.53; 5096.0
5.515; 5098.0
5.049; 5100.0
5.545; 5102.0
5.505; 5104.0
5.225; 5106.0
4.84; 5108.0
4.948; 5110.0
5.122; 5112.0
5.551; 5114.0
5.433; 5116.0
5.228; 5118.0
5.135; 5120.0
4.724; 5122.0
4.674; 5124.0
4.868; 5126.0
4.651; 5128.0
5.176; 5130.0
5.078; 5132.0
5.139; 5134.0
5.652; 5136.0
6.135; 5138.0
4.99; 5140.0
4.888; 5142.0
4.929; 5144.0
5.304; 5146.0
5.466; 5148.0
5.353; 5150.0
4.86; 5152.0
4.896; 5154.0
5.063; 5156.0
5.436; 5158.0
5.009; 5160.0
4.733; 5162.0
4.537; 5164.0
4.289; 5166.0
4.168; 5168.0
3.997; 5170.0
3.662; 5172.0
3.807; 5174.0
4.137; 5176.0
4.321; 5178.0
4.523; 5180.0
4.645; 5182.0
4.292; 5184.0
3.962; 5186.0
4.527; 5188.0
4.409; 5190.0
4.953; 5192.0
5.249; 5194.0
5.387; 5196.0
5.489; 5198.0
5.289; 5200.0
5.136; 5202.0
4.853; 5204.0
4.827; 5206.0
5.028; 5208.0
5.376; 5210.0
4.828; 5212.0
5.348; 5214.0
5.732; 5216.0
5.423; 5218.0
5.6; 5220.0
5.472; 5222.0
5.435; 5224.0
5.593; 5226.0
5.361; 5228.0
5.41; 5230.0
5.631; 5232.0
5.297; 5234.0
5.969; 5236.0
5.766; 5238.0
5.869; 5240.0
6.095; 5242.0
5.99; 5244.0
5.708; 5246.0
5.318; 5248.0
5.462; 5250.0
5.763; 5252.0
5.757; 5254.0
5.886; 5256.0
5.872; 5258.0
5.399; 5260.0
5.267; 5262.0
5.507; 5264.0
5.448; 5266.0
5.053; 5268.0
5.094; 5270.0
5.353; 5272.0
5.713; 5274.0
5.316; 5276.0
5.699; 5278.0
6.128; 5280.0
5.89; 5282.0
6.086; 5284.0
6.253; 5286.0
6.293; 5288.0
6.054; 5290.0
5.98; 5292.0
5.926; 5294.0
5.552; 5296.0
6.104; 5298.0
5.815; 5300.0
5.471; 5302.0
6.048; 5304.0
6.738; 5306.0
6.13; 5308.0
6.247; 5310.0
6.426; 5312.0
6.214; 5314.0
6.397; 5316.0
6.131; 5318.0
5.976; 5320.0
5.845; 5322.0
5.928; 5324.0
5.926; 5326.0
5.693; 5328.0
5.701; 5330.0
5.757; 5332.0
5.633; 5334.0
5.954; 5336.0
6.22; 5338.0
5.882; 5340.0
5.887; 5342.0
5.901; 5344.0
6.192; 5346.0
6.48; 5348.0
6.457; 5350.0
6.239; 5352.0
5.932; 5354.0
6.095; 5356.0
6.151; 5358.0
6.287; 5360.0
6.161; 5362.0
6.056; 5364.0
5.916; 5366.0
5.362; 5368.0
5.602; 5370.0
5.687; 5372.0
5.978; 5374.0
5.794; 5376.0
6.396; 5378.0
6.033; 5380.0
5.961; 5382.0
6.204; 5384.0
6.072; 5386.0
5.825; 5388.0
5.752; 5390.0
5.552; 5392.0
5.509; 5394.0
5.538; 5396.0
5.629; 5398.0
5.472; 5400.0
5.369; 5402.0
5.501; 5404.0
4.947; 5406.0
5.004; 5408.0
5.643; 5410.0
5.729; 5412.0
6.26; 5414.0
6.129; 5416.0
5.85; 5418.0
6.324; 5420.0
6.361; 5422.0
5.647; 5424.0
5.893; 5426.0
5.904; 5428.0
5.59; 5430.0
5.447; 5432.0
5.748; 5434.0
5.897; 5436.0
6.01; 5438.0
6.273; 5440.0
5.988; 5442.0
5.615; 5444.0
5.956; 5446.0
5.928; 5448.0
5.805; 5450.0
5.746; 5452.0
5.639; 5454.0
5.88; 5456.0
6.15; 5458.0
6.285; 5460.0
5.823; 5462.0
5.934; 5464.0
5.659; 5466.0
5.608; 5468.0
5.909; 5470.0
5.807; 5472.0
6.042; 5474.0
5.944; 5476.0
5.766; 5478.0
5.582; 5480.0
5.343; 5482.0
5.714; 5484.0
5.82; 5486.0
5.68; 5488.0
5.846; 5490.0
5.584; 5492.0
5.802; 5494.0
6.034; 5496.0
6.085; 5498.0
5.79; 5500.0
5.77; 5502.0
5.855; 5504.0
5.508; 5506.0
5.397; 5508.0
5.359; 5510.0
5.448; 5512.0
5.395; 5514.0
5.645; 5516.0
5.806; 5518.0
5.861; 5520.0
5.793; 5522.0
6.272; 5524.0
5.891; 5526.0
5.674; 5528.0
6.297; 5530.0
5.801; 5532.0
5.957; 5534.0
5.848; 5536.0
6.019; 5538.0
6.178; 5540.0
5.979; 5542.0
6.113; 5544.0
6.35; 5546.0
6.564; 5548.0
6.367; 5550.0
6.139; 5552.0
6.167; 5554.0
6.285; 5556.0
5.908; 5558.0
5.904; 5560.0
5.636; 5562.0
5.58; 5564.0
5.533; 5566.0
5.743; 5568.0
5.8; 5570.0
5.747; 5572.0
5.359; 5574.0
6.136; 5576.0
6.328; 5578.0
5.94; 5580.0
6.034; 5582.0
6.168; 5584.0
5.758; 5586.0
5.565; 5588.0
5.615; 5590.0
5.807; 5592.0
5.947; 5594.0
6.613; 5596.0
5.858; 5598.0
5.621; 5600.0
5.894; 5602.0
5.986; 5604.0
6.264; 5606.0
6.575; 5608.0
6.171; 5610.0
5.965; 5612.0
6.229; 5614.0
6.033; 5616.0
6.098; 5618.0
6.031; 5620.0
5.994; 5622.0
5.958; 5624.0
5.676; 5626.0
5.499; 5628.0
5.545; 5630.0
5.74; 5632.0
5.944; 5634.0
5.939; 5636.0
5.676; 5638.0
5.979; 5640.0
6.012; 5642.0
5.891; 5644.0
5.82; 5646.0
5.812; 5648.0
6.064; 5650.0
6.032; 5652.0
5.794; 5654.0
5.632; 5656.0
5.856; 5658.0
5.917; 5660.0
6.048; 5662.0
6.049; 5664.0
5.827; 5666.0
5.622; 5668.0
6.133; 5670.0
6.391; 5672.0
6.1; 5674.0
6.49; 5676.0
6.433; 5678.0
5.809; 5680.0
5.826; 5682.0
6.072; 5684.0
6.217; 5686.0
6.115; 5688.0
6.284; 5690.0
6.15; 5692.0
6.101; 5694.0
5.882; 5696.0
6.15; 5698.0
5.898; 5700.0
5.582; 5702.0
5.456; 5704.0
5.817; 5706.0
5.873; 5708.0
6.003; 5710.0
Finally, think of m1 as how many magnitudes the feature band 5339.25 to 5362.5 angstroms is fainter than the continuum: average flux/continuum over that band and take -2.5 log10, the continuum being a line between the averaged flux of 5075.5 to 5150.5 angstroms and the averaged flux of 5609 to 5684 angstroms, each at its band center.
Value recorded -0.114 mag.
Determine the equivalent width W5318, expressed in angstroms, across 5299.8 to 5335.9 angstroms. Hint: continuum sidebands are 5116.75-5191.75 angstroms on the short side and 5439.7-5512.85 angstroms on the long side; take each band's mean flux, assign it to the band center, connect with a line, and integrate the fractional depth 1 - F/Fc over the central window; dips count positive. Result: -4.9 angstroms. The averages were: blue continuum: 4.78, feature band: 6.01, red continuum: 5.79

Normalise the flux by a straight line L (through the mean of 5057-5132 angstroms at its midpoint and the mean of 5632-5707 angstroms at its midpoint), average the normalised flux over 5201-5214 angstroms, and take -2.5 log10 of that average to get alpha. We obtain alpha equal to 0.06 mag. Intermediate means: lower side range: 5.17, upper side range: 5.97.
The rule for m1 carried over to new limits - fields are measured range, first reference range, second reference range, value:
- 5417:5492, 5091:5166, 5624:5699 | -0.038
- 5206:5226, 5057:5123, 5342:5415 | 0.029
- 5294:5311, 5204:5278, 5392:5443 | -0.080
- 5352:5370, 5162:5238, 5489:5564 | -0.111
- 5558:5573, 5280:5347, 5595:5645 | 0.047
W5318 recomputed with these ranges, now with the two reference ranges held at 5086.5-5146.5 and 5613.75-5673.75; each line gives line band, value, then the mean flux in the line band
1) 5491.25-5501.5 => -0.28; 5.86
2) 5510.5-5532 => -0.21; 5.8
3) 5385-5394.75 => -0.33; 5.75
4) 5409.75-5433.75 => -1.27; 5.9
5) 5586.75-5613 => -0.64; 5.99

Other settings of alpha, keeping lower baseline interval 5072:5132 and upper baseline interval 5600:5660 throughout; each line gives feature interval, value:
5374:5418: -0.03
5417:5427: -0.07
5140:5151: 0.01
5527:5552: -0.06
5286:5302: -0.10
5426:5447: -0.04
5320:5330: -0.07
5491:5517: 0.01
